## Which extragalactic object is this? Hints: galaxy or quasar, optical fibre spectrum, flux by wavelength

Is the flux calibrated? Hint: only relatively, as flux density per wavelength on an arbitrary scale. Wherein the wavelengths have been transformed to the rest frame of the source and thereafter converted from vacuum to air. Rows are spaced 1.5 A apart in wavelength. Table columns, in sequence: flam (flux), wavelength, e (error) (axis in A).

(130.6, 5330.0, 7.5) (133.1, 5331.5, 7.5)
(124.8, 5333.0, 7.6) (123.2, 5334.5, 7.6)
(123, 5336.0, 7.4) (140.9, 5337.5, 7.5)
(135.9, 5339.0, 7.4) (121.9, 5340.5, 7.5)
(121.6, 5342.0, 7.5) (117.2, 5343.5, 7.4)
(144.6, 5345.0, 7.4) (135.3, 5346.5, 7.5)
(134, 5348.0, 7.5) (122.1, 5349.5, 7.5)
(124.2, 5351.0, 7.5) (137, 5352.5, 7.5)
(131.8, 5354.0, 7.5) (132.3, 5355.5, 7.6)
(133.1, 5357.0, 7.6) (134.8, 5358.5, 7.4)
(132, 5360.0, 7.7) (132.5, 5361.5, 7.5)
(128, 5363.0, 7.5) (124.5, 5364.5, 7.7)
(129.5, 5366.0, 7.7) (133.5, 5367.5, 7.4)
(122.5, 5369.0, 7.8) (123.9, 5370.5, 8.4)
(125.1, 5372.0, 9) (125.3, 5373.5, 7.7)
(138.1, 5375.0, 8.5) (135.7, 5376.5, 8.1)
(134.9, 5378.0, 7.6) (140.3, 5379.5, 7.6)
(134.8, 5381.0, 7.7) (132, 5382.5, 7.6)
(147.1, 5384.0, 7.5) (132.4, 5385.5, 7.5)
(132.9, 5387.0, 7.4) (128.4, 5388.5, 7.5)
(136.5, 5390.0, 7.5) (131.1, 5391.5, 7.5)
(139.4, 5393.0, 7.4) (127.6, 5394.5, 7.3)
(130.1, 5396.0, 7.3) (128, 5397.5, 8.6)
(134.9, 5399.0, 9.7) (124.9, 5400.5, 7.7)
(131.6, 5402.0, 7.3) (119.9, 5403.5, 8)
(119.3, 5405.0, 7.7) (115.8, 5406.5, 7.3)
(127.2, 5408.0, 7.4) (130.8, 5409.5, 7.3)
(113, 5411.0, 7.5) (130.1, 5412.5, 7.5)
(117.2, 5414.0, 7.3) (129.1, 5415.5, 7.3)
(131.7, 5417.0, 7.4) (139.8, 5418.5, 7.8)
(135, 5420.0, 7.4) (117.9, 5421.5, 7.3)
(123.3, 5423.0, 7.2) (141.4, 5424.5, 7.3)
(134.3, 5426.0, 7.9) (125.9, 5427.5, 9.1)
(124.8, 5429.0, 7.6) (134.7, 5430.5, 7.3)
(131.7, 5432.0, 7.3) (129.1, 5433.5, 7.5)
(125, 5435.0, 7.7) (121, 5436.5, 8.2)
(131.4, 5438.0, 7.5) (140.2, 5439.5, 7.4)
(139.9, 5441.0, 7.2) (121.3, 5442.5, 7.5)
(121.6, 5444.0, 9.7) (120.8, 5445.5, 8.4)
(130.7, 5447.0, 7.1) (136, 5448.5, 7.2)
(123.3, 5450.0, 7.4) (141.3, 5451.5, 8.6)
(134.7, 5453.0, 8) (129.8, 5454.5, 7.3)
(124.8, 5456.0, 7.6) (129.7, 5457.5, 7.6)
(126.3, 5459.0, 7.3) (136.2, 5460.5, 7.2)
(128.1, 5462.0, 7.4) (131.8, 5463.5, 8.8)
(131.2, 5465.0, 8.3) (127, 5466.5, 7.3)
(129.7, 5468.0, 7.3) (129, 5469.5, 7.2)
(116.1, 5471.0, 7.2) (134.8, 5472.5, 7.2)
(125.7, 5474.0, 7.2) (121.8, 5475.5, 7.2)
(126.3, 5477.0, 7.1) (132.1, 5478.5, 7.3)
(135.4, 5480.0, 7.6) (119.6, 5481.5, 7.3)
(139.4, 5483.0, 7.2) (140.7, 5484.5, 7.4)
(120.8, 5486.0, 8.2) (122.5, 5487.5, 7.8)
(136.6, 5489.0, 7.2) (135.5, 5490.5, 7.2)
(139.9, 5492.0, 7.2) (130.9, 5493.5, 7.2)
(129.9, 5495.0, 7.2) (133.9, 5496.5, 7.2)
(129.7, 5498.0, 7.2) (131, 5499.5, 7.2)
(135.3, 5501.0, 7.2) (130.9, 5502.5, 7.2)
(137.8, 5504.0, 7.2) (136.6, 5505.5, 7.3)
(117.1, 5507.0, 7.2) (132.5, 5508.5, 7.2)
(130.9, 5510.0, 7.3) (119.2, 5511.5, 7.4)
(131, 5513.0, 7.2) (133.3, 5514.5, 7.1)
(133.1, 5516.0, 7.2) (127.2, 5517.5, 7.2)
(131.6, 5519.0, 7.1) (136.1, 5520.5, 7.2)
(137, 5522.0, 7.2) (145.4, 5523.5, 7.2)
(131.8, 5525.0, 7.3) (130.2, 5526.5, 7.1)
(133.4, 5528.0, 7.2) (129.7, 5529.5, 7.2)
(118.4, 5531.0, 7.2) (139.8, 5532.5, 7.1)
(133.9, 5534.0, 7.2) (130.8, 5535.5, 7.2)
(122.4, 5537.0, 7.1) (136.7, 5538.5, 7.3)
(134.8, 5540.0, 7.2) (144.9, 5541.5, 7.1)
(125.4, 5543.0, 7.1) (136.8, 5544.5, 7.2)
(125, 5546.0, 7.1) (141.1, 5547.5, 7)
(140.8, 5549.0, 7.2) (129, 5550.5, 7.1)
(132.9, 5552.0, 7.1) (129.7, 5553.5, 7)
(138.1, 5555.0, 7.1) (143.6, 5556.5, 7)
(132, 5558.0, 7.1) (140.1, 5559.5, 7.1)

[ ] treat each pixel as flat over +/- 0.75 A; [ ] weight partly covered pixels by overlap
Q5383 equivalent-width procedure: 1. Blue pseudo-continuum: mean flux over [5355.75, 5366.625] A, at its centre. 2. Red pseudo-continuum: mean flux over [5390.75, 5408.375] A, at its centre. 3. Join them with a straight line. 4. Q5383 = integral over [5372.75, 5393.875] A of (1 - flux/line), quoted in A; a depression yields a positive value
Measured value -1.0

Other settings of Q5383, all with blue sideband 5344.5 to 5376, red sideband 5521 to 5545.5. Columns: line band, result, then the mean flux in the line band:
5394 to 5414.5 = 1.0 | 125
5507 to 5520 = 0.4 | 129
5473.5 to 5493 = 0.3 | 131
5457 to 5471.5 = 0.4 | 129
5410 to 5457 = 0.9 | 129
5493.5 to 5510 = 0.2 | 131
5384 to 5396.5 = -0.2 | 133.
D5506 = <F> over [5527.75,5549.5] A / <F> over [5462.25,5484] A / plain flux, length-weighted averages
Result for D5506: 1.03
